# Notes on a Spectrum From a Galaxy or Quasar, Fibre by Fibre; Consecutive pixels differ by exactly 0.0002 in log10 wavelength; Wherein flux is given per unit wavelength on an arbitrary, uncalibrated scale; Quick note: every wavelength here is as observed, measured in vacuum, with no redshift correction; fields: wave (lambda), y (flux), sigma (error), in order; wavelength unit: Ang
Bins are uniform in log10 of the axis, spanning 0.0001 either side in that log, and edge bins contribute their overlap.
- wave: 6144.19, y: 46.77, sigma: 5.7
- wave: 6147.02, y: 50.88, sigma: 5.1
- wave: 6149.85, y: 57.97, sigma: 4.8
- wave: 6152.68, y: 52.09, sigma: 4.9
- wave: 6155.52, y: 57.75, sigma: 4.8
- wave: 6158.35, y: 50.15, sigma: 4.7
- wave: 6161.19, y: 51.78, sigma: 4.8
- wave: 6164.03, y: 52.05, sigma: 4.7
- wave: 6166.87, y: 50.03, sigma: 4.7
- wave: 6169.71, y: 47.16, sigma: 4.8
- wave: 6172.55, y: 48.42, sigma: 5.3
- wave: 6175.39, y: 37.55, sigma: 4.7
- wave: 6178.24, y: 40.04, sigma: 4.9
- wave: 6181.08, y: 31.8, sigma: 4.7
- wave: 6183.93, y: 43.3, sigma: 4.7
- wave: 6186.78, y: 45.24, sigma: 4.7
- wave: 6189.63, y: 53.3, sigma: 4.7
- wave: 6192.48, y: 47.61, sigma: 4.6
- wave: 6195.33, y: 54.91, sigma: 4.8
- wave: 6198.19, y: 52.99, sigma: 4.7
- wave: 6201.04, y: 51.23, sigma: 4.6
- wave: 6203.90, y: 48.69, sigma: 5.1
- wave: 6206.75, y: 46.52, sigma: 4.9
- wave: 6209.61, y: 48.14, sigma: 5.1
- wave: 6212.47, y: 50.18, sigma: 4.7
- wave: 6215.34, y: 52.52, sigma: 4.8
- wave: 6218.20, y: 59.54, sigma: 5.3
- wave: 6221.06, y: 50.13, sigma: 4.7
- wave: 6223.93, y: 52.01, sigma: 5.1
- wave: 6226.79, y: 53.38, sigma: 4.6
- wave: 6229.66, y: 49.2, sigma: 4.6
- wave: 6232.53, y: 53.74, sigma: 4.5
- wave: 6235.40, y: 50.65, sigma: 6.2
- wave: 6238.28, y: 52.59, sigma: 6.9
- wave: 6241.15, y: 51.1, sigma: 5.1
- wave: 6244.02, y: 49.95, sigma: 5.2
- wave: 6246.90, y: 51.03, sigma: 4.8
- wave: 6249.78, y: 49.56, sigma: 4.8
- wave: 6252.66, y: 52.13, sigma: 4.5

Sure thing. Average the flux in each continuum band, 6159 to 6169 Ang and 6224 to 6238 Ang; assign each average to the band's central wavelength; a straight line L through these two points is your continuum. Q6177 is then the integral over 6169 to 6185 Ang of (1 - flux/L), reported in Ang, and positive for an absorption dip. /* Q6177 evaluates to 3.1 Ang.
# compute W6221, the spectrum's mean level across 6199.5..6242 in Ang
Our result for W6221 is 51.3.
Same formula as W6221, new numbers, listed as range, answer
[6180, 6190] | 42.7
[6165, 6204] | 46.6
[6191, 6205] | 51.1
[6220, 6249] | 51.3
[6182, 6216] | 49.2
